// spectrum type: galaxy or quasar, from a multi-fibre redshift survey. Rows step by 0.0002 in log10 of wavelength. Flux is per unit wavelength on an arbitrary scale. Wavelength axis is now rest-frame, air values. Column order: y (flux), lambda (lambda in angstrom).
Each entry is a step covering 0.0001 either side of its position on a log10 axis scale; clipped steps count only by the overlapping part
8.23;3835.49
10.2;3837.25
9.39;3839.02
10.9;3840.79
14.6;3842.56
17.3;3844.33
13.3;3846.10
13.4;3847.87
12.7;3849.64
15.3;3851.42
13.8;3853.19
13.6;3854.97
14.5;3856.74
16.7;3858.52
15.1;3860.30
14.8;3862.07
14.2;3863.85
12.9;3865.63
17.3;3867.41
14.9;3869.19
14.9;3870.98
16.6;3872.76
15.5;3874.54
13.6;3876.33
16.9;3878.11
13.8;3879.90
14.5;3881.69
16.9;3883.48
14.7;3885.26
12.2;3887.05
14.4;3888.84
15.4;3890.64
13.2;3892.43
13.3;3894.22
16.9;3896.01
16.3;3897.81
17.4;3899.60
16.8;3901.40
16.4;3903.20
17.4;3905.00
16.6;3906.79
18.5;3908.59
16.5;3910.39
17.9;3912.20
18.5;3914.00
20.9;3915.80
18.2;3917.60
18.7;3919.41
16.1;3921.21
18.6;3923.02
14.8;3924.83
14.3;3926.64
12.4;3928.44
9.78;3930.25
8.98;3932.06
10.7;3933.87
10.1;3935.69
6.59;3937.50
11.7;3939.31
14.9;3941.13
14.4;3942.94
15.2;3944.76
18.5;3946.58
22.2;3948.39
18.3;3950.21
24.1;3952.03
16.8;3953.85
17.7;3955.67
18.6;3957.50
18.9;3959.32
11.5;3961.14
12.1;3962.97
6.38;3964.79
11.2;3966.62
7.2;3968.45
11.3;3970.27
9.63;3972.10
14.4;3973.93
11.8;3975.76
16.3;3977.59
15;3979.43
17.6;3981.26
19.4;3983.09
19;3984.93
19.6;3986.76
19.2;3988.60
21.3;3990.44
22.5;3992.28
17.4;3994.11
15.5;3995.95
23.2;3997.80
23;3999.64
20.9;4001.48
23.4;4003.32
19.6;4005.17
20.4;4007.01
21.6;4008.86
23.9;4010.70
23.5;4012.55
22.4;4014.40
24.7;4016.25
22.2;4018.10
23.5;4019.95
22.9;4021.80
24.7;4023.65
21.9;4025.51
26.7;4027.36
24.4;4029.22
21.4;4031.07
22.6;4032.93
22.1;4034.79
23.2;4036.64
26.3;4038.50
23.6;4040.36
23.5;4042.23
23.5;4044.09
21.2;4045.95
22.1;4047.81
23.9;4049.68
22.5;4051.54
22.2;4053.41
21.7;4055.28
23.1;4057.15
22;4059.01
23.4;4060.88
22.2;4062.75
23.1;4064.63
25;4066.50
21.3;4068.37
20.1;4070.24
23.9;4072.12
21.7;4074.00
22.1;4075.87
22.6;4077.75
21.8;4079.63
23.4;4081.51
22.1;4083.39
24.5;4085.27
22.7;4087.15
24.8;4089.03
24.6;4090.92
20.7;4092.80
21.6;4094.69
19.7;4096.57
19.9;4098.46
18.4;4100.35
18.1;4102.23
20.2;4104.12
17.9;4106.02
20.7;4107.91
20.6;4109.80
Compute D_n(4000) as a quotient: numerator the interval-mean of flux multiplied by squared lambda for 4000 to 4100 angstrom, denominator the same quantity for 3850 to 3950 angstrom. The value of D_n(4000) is 1.61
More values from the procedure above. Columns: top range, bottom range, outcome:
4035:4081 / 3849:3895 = 1.70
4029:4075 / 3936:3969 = 1.62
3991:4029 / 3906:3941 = 1.58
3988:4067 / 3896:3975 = 1.57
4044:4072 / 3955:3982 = 1.78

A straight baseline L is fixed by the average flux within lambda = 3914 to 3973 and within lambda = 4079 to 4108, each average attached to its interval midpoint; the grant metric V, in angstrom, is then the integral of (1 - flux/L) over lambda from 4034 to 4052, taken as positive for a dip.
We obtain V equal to -4.0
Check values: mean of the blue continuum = 14.5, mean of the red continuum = 21.3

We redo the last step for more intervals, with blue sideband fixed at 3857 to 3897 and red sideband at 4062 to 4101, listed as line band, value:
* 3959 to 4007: 5.9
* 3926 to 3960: 4.7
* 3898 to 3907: -0.6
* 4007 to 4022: -2.3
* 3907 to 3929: -1.1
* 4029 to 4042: -1.7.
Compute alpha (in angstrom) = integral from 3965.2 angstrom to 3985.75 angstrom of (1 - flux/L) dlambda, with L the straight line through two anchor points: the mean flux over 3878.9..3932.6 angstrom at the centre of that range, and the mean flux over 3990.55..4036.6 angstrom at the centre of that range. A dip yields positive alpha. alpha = 6.5 angstrom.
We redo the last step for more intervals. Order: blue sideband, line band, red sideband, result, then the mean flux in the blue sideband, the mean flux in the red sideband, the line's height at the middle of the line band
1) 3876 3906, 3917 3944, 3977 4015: 6.0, 15.3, 20.2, 17.2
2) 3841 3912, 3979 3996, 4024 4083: 0.9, 15.2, 22.9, 20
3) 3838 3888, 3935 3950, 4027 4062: 3.1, 14.4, 23.1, 18.2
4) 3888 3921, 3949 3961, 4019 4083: 0.2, 16.8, 22.9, 18.9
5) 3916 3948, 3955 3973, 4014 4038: 4.9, 14.1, 23.4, 17.2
